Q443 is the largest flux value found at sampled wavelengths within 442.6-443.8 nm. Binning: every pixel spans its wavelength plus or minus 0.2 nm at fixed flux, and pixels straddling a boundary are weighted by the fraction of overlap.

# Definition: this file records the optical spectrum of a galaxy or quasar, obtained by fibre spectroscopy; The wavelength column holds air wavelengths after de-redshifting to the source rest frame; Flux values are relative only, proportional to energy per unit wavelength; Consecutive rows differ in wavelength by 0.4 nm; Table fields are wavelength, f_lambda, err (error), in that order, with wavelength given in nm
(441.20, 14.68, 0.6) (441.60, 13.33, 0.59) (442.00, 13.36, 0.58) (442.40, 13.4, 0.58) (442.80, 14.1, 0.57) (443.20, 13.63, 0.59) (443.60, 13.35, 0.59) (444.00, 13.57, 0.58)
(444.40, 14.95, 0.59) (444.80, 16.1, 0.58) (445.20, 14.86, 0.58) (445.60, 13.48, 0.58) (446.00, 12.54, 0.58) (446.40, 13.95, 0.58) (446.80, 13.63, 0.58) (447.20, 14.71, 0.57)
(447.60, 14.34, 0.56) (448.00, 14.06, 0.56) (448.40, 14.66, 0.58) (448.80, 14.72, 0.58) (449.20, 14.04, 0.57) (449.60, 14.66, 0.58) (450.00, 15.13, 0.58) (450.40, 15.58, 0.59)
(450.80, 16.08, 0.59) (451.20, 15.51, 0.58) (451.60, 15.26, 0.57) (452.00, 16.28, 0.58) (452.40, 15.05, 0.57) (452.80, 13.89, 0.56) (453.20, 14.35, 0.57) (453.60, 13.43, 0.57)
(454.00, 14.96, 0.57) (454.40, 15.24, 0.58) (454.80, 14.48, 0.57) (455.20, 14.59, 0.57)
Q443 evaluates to 14.1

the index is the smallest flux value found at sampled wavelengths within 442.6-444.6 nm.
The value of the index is 13.35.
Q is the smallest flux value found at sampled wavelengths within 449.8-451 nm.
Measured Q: 15.13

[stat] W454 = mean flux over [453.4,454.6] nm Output 14.5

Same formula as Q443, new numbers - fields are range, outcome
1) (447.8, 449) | 14.72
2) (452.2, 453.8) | 15.05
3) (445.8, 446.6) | 13.95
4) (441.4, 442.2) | 13.36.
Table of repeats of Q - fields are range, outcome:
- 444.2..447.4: 12.54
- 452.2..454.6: 13.43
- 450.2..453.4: 13.89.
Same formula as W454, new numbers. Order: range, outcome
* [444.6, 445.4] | 15.5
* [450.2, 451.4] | 15.7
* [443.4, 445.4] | 14.6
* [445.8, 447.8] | 13.8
